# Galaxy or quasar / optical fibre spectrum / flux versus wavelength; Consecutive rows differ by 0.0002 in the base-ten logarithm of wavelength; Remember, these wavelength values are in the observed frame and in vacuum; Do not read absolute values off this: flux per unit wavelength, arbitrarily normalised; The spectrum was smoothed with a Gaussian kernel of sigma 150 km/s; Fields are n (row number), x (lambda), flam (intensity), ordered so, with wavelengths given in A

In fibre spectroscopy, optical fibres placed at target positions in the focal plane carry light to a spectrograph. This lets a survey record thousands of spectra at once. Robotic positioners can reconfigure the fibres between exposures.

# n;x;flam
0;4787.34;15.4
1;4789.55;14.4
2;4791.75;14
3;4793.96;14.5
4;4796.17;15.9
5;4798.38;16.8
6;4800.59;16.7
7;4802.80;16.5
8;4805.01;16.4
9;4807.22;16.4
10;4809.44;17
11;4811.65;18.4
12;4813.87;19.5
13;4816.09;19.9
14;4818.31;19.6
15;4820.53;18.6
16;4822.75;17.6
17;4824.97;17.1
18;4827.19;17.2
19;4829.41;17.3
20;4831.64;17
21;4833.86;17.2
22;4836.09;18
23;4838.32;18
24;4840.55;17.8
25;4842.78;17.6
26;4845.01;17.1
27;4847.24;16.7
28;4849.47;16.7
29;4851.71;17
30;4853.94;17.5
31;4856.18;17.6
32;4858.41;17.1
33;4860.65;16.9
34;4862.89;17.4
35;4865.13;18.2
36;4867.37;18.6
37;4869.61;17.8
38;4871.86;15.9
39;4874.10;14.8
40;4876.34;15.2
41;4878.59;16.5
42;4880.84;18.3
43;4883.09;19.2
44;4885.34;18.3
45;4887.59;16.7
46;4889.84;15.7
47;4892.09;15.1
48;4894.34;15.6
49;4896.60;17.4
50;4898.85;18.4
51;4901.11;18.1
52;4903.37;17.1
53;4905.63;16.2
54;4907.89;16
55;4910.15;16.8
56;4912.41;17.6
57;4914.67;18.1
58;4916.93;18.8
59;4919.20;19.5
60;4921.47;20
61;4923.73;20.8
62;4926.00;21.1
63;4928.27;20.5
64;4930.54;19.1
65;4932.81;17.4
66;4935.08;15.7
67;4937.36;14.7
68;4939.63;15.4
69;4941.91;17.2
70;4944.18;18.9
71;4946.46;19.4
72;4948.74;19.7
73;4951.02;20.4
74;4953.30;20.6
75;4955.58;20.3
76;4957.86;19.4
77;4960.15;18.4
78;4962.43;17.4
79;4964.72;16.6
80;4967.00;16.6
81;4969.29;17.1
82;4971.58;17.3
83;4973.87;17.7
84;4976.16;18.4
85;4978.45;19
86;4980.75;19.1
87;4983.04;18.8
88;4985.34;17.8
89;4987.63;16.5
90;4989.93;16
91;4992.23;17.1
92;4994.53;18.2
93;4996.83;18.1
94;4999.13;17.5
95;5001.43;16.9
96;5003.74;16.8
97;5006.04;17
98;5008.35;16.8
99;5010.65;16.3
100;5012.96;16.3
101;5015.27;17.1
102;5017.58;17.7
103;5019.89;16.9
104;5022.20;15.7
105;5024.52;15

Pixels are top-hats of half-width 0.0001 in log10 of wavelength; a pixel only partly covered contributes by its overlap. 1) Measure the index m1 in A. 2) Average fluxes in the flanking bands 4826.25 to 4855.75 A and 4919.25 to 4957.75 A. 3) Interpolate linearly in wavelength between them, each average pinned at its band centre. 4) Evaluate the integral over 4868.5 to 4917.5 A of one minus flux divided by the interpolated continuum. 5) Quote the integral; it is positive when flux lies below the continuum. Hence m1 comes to 3.2 A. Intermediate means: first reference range 17.3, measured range 17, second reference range 18.9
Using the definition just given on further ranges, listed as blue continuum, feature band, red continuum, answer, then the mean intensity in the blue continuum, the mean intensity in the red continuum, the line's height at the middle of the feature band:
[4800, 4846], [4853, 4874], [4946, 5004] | 0.6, 17.7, 18.1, 17.8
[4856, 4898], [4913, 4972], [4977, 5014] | -4.4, 17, 17.4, 17.2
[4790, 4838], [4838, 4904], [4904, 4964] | 2.4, 17.2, 18.4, 17.8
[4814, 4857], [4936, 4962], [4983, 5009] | -1.7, 17.7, 17.2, 17.4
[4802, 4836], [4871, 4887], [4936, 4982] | 0.9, 17.7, 18.2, 17.9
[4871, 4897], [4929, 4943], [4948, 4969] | 1.1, 16.5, 18.7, 18.1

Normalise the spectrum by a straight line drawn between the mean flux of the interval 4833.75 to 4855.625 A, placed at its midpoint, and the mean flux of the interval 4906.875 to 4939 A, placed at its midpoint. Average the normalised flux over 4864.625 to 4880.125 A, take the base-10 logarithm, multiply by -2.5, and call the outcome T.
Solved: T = 0.06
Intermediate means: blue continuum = 17.4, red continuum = 18.3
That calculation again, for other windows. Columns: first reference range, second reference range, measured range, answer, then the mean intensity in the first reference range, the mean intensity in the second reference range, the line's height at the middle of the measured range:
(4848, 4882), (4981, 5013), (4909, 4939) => -0.08 mag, 17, 17.2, 17.1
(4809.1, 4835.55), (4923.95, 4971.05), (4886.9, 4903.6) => 0.09 mag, 18.1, 18.3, 18.2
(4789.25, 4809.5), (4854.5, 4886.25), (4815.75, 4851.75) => -0.07 mag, 15.9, 17.3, 16.5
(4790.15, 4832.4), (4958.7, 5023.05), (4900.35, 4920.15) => -0.02 mag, 17.2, 17.3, 17.3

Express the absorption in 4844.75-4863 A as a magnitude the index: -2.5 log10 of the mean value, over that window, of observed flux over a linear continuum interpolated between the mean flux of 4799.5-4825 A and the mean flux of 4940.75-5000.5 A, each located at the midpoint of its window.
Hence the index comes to 0.05 mag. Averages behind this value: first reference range 17.8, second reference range 18.2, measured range 17.1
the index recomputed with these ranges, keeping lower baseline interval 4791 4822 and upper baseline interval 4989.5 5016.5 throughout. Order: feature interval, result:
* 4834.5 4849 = -0.02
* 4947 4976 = -0.09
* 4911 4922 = -0.10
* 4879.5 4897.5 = 0.01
